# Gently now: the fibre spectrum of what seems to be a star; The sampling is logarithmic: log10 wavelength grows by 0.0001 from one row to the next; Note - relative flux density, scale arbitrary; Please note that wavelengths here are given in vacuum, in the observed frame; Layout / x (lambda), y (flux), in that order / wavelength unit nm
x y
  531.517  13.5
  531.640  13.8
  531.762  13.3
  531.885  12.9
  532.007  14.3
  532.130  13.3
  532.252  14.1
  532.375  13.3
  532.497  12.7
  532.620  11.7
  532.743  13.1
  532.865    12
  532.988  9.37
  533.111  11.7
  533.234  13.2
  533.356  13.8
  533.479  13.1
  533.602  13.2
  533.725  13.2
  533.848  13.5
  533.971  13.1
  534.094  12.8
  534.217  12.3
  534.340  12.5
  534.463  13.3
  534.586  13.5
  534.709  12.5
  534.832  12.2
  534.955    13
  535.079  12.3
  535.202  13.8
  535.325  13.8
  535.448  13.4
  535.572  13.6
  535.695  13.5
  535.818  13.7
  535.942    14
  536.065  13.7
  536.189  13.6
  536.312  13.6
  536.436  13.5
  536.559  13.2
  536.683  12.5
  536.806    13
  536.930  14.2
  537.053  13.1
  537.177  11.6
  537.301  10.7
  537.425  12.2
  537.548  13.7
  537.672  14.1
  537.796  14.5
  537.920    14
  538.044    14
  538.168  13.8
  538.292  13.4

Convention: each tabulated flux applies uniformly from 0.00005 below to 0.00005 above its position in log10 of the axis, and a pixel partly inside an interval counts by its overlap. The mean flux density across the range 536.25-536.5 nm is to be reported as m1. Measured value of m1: 13.6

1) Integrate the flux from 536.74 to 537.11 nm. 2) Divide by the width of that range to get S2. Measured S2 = 13.5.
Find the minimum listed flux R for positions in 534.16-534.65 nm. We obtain 12.3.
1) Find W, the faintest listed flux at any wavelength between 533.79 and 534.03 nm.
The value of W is 13.1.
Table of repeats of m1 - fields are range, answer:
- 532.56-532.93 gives 12.2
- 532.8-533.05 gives 10.7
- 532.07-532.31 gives 13.7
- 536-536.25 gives 13.6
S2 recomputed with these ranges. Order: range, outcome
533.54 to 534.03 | 13.2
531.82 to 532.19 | 13.5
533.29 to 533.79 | 13.3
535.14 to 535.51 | 13.7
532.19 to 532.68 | 13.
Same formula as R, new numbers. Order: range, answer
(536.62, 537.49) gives 10.7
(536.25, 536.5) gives 13.5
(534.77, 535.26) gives 12.2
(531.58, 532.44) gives 12.9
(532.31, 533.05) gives 9.37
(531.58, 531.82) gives 13.3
